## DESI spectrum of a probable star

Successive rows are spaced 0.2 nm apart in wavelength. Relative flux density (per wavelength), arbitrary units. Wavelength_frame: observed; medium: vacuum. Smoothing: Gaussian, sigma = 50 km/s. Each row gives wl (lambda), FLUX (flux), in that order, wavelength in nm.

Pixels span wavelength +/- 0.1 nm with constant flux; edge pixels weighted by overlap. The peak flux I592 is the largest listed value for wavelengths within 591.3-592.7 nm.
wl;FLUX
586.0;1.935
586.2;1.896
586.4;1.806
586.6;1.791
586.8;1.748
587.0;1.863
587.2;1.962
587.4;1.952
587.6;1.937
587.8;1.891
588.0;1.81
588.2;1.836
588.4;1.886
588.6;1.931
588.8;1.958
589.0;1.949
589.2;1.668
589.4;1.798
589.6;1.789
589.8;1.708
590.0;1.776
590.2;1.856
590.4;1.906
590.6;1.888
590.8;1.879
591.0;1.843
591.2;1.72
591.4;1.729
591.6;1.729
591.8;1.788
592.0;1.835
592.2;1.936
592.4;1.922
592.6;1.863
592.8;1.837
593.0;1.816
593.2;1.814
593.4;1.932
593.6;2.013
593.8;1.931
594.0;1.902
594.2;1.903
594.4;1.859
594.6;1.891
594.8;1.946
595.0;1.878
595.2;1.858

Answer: 1.936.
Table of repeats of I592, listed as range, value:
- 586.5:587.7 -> 1.962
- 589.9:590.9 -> 1.906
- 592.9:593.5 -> 1.932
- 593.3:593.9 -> 2.013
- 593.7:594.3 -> 1.931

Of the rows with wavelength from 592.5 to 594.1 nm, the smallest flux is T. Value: 1.814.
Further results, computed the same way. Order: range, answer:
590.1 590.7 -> 1.856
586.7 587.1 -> 1.748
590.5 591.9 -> 1.72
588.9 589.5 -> 1.668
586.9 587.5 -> 1.863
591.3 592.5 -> 1.729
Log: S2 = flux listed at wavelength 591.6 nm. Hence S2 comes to 1.729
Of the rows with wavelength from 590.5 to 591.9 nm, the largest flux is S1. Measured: 1.888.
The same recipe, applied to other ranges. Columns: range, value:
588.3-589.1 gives 1.958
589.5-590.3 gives 1.856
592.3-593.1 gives 1.922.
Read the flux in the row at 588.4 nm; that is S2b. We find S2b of 1.886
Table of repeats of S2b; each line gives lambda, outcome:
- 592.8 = 1.837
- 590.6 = 1.888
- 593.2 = 1.814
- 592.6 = 1.863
